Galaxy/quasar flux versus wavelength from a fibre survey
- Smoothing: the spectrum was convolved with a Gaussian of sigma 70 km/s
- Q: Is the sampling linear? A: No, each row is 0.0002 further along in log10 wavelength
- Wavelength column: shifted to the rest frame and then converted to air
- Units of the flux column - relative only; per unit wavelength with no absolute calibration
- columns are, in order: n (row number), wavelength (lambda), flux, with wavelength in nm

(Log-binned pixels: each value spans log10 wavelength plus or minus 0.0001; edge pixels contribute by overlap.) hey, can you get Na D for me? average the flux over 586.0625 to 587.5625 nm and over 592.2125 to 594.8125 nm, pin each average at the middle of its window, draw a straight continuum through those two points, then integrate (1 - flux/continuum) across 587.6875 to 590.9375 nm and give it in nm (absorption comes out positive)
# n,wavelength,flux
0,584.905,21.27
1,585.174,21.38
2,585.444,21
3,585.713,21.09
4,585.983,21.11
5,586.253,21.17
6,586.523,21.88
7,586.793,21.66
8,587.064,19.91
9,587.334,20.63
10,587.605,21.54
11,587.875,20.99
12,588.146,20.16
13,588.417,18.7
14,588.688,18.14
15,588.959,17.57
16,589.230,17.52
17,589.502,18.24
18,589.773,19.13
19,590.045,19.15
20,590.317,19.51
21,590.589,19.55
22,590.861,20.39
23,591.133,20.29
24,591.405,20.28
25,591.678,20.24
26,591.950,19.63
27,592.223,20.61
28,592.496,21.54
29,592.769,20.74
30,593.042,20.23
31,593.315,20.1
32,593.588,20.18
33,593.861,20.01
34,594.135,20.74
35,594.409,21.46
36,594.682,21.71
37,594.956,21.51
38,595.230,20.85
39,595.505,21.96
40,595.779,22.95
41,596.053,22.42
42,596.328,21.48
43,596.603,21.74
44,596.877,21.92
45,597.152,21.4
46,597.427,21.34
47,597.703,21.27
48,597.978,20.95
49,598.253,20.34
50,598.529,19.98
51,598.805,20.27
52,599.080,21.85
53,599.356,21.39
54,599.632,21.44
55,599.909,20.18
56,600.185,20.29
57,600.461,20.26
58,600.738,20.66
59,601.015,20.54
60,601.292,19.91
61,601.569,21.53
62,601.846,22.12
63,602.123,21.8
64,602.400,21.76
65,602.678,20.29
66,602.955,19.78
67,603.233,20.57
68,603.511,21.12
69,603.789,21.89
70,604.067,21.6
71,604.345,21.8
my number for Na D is 0.29 nm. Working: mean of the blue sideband 21.1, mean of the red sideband 20.7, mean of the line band 19.1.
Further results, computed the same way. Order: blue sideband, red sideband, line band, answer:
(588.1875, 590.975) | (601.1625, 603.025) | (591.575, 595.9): -0.29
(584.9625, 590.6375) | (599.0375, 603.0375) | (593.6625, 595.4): -0.05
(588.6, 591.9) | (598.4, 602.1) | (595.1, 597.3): -0.18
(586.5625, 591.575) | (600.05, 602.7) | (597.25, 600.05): -0.03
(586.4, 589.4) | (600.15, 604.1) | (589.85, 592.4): 0.02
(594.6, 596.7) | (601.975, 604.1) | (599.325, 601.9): 0.07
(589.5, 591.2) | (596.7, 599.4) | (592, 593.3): -0.04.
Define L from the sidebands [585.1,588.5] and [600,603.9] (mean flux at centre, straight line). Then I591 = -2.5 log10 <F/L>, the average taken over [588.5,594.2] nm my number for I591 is 0.06 mag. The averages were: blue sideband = 20.9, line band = 19.7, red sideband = 20.9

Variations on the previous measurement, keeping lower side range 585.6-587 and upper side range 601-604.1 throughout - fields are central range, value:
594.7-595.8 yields -0.025 mag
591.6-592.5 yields 0.045 mag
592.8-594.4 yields 0.043 mag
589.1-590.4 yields 0.140 mag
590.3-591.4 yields 0.064 mag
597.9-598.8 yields 0.041 mag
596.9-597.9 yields -0.011 mag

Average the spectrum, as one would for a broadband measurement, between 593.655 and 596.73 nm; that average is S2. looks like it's 21.5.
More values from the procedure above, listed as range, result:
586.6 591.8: 19.7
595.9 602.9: 21.1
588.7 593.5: 19.7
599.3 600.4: 20.7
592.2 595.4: 20.8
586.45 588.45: 20.7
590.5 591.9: 20.1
